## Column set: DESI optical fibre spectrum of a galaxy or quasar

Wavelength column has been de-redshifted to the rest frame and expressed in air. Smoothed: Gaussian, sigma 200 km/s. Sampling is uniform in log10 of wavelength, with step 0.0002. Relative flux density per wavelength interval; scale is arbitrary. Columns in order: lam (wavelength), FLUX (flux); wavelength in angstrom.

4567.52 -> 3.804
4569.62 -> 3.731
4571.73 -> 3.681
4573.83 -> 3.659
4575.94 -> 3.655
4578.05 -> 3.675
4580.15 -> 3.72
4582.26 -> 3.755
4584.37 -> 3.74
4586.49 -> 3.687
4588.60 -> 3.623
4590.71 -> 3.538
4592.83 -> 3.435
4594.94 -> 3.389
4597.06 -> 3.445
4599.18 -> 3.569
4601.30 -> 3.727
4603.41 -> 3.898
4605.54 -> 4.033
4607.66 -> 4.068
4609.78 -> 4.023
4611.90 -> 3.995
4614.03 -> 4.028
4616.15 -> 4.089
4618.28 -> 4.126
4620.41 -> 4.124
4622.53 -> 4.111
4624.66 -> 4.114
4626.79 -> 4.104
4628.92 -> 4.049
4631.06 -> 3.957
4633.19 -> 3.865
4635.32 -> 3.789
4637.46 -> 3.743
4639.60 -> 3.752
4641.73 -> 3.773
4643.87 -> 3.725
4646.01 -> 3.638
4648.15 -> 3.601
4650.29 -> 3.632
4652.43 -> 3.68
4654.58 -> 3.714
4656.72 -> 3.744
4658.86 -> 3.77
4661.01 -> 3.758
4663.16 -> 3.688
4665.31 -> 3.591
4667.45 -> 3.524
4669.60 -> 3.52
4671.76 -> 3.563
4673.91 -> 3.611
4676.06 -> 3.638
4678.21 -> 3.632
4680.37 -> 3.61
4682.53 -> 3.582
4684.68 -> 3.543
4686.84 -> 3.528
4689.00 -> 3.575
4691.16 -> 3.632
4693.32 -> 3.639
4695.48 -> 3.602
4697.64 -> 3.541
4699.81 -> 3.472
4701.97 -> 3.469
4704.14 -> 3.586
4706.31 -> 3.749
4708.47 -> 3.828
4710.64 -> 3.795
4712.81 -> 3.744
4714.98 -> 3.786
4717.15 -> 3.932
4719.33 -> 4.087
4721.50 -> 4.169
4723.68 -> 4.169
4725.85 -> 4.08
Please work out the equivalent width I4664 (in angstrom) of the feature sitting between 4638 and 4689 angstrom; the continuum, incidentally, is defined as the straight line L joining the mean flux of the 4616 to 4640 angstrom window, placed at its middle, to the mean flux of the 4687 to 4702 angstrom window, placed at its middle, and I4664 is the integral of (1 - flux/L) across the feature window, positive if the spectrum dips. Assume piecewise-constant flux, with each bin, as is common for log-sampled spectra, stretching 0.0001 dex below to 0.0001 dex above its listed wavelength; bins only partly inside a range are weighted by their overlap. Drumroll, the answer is 1.6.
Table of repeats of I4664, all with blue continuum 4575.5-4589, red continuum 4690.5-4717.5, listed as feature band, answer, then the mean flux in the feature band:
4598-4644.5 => -3.2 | 3.94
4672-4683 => 0.2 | 3.61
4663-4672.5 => 0.3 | 3.57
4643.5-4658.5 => 0.0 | 3.68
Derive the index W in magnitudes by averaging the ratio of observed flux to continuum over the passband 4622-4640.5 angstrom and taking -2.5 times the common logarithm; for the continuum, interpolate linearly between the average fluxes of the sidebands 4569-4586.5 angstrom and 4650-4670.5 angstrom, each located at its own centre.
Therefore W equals -0.07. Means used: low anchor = 3.7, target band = 3.94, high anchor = 3.67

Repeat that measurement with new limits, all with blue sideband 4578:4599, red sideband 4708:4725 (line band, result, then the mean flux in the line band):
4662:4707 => 0.08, 3.58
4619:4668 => -0.02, 3.81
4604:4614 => -0.10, 4.02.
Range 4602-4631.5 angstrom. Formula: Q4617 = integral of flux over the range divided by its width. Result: 4.05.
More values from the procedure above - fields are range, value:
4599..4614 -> 3.93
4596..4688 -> 3.78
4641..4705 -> 3.62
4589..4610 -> 3.7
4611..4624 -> 4.08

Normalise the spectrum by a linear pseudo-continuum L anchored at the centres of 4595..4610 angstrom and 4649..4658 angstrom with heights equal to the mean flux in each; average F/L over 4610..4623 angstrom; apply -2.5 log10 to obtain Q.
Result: -0.09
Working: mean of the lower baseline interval 3.78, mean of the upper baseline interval 3.69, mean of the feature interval 4.08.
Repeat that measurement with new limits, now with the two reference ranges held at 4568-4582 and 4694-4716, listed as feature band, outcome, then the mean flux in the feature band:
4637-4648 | -0.01 mag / 3.71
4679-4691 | 0.03 mag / 3.57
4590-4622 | -0.04 mag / 3.84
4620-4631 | -0.11 mag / 4.09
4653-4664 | -0.02 mag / 3.73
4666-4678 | 0.03 mag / 3.58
